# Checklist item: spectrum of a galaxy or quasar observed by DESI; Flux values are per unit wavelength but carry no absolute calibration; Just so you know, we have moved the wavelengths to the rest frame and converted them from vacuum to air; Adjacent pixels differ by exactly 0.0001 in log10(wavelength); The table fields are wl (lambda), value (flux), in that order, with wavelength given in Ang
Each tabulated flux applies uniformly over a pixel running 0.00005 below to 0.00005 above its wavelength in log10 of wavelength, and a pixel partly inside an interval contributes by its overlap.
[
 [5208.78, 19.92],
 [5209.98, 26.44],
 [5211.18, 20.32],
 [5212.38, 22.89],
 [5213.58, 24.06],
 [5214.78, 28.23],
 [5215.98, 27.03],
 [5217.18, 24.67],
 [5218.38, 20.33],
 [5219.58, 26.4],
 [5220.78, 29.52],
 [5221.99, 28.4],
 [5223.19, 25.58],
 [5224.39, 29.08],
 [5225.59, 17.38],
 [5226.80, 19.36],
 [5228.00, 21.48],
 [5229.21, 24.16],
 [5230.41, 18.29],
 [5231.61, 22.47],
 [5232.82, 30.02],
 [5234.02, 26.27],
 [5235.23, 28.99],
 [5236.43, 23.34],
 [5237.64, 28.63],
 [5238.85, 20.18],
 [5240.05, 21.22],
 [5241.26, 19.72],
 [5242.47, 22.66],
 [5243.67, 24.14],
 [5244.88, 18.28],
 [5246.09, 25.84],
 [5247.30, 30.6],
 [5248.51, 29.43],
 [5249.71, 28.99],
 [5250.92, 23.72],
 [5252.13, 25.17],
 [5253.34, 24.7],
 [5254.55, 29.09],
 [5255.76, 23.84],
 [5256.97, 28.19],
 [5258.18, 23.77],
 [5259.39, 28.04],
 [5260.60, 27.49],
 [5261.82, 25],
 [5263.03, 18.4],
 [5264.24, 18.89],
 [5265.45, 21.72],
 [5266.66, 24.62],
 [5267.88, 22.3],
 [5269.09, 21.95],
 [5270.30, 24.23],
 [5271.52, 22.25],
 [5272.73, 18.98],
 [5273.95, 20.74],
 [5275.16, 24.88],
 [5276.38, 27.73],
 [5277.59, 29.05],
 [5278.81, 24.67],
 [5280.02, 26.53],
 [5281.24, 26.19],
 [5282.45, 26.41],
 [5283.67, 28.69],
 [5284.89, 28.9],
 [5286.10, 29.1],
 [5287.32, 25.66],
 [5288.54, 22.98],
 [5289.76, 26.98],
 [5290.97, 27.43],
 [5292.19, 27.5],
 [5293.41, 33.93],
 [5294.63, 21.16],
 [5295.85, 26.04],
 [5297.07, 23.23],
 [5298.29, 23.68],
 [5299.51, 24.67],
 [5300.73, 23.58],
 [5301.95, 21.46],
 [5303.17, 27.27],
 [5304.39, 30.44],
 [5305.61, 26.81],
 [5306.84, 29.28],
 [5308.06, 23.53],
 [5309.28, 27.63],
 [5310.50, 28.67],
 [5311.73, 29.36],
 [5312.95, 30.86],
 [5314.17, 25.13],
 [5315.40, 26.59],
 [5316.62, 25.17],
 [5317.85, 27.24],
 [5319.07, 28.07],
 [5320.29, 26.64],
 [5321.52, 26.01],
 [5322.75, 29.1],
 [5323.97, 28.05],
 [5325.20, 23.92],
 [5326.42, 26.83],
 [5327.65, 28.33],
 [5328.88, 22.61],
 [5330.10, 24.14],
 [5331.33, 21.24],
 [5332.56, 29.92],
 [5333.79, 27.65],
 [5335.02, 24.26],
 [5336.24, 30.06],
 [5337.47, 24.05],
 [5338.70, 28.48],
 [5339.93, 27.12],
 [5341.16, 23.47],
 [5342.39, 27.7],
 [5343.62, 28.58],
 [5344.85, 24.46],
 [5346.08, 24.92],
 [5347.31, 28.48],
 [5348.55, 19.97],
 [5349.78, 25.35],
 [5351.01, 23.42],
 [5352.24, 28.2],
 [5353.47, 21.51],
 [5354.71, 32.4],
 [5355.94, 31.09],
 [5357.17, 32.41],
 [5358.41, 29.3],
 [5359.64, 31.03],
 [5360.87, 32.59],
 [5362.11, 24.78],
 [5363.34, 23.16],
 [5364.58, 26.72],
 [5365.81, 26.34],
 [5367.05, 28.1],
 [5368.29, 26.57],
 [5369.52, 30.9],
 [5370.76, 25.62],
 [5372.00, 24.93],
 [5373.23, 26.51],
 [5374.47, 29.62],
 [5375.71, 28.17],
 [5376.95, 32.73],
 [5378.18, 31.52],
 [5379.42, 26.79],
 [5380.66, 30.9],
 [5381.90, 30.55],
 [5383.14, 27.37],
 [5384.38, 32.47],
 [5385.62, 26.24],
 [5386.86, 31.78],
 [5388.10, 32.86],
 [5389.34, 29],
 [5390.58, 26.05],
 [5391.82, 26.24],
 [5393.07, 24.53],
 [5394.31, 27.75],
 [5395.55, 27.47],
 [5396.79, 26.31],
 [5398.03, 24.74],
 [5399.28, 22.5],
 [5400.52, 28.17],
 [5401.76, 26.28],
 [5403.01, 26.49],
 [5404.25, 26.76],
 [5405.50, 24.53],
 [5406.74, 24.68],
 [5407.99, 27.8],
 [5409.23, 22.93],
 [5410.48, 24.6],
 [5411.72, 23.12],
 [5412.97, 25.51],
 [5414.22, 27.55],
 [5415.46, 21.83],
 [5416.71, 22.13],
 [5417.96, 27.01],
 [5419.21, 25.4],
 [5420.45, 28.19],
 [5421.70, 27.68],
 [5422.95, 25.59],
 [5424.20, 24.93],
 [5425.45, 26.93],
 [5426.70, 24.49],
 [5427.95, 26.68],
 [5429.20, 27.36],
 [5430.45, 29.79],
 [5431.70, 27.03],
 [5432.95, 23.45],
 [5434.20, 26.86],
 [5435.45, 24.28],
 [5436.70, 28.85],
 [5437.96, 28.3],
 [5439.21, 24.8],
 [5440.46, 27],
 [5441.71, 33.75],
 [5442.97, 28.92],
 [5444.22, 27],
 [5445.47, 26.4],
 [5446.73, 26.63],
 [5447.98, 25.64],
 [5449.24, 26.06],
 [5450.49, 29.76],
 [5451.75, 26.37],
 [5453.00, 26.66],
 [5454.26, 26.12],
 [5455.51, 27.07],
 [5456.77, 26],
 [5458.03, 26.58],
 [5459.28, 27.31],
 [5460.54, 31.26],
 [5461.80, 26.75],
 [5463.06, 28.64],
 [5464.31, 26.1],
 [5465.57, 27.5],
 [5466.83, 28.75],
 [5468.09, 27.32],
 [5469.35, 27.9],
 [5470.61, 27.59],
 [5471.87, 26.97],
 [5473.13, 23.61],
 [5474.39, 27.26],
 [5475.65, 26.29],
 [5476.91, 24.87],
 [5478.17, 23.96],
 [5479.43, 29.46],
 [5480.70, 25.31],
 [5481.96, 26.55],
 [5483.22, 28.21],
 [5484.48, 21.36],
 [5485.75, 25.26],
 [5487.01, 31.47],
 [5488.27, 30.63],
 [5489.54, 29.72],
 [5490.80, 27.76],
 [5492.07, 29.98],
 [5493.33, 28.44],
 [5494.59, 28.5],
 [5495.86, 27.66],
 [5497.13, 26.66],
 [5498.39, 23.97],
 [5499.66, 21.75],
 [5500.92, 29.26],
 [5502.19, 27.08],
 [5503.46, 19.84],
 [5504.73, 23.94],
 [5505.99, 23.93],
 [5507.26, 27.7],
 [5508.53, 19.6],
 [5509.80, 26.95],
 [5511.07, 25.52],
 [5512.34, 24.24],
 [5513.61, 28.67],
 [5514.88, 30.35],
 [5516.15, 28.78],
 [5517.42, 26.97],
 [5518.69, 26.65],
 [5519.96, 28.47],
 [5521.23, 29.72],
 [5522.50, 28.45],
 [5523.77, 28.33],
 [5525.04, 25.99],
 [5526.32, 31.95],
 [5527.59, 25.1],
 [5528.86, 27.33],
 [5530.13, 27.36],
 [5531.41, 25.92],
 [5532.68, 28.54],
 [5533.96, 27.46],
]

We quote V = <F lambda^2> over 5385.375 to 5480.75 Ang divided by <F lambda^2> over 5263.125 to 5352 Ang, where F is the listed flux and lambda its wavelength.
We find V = 1.1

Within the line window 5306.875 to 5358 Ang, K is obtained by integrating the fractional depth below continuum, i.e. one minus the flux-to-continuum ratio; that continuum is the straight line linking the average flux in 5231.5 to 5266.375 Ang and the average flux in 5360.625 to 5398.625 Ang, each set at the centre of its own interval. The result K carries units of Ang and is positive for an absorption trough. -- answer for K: 0.3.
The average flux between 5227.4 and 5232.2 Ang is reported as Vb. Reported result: 21.6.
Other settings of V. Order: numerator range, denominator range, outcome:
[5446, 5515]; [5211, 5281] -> 1.19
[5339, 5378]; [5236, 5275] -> 1.19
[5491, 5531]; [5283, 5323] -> 1.08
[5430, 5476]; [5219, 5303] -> 1.18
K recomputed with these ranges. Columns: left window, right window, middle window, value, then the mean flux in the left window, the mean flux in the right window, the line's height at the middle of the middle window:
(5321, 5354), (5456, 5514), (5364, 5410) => -2.5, 25.9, 26.6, 26.1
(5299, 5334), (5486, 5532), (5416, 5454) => 0.1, 26.5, 27.1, 26.9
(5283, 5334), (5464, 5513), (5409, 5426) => 0.7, 26.5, 26.4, 26.4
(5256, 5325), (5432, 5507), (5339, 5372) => -1.1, 25.7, 26.9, 26.2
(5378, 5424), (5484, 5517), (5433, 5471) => -1.0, 26.7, 26.5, 26.6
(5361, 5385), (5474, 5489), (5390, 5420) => 2.5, 28.2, 26.7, 27.8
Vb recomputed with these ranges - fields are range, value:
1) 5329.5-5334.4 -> 25.7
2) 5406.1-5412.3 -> 24.7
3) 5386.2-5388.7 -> 32.2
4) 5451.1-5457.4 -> 26.4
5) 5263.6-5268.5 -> 21.9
